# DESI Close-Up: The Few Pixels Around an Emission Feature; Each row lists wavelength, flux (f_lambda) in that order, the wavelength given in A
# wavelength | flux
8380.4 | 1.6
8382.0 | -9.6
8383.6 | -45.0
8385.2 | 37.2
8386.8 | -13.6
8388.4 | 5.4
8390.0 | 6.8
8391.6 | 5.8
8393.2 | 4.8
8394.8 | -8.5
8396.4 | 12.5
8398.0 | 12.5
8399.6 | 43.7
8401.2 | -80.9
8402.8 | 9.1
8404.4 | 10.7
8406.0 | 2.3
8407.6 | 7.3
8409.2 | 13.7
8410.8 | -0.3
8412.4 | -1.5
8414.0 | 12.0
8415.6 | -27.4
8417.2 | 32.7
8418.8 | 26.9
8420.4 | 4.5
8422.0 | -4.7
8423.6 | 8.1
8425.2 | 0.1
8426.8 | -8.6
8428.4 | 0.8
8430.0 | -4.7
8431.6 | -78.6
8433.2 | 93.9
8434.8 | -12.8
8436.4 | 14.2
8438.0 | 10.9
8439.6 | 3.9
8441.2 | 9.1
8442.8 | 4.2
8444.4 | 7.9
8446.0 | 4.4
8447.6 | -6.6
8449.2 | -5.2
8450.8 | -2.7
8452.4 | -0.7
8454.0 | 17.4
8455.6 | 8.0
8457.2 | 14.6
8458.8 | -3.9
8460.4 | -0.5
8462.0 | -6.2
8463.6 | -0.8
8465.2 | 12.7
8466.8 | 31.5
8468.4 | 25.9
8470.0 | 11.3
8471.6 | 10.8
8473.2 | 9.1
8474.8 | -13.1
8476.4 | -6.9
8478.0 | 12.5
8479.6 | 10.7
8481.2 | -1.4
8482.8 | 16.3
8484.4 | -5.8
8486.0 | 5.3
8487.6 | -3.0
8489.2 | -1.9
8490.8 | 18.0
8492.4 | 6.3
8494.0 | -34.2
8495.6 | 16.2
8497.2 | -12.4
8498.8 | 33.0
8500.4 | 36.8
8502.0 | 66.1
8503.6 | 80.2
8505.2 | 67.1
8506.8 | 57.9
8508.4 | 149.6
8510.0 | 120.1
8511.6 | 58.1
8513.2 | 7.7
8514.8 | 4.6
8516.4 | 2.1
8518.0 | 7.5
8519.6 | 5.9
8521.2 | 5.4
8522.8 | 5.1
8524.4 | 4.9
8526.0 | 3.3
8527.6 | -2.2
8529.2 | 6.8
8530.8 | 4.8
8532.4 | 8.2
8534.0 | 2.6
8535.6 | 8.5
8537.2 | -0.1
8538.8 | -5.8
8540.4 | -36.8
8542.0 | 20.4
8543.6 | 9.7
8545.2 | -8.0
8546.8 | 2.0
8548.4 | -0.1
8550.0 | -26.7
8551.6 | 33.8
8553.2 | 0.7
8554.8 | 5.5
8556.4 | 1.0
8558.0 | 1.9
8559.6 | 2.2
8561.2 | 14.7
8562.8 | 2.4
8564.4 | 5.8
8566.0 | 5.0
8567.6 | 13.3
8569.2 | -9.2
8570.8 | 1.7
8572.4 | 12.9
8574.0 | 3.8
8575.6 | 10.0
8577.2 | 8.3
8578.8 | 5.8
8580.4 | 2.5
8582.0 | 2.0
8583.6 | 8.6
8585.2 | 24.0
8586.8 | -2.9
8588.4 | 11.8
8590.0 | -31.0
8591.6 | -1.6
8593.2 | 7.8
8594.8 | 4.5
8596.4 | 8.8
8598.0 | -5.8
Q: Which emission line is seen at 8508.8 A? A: [O II]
